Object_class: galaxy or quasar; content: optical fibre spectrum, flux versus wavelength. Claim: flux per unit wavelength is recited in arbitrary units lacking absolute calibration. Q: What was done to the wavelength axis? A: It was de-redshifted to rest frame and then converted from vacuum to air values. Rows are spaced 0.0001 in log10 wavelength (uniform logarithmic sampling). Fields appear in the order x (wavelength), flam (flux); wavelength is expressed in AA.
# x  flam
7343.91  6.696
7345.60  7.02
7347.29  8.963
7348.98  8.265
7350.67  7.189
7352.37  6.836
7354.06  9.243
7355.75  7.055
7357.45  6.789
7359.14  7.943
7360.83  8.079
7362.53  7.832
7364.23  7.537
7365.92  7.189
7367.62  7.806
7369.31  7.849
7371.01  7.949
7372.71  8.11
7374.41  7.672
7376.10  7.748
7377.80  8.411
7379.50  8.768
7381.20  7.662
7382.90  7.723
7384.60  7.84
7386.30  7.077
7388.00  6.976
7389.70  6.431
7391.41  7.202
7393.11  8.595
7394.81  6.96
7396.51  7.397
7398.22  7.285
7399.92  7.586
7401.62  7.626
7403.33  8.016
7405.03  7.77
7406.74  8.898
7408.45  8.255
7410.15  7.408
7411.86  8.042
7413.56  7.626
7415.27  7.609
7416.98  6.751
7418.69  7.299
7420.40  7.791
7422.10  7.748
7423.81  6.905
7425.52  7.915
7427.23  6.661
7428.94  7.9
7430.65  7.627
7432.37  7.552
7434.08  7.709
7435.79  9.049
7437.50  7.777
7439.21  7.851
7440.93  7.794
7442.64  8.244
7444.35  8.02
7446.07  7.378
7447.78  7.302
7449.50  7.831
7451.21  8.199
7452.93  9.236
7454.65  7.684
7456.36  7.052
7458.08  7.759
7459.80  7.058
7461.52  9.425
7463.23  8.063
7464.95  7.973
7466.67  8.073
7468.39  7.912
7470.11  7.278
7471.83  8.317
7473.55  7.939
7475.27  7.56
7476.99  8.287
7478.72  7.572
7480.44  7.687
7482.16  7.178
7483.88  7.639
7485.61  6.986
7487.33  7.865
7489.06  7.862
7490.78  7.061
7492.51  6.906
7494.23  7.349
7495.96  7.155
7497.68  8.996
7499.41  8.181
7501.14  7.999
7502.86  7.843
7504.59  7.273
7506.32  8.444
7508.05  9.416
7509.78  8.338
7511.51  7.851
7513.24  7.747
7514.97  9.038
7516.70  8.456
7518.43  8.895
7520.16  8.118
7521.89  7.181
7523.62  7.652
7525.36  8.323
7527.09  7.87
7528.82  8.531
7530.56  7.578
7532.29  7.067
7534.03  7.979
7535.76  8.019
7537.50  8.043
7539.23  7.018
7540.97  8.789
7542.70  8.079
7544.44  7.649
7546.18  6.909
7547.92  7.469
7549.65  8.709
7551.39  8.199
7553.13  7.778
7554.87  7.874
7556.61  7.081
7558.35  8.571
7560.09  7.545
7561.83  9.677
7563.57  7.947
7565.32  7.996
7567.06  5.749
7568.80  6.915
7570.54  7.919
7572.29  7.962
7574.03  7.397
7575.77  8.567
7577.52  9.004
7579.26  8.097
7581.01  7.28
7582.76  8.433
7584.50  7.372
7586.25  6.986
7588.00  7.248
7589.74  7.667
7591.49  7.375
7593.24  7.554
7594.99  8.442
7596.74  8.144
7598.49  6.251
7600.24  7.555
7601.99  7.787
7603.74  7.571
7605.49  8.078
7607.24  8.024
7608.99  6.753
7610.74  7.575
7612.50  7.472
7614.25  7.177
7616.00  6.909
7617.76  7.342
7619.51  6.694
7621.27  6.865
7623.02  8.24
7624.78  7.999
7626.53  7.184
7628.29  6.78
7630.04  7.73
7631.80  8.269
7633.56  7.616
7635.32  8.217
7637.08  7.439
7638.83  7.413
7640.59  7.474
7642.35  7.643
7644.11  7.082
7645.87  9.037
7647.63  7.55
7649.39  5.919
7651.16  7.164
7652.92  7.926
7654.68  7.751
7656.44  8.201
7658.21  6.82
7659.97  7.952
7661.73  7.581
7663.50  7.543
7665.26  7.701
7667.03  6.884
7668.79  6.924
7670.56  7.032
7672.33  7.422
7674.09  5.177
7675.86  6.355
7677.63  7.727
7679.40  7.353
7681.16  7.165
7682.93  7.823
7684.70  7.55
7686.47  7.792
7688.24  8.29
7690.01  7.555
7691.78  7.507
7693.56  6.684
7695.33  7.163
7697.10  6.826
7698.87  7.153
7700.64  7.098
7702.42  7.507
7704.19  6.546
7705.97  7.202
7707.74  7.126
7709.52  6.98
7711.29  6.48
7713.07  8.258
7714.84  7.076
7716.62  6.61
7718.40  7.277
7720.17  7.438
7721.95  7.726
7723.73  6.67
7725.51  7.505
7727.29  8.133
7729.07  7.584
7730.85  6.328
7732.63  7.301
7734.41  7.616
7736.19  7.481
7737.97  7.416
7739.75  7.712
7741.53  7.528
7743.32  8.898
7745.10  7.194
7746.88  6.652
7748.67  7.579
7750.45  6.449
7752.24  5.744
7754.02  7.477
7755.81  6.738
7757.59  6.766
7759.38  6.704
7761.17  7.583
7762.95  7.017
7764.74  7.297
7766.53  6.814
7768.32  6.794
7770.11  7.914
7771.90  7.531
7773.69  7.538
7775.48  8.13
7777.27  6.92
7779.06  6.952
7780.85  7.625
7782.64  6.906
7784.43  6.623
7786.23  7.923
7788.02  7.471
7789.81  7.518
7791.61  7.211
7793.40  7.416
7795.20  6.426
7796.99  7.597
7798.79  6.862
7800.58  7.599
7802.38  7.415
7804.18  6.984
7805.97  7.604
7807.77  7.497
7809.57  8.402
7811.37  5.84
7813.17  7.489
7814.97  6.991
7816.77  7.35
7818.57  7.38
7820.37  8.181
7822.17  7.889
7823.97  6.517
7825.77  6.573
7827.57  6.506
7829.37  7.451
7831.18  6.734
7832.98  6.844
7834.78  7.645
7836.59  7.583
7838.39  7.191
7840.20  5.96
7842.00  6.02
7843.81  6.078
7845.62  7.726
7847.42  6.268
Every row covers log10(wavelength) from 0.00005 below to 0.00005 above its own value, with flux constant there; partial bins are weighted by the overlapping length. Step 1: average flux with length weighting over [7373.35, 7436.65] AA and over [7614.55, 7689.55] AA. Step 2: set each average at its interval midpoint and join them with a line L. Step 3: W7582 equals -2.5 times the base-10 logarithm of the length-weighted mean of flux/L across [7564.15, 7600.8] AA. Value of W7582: -0.02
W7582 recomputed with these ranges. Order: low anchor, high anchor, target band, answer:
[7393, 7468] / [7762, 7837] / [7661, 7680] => 0.06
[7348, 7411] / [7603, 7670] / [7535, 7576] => -0.04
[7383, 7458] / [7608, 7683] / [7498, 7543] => -0.08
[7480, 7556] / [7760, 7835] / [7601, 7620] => 0.04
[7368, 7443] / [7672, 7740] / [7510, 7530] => -0.09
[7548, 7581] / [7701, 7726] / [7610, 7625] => 0.05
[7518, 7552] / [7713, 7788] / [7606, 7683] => 0.03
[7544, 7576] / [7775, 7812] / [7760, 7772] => 0.01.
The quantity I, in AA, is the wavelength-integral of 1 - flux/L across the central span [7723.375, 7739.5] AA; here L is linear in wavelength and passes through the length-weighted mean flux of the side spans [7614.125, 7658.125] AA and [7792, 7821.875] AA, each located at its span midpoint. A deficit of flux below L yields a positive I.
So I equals 0.1 AA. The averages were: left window 7.5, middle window 7.38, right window 7.32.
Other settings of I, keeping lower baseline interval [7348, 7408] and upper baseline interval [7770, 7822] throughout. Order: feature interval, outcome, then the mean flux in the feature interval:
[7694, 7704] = 0.5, 7.09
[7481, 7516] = -1.2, 7.86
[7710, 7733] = 0.5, 7.26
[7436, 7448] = -0.3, 7.86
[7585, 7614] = 0.0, 7.52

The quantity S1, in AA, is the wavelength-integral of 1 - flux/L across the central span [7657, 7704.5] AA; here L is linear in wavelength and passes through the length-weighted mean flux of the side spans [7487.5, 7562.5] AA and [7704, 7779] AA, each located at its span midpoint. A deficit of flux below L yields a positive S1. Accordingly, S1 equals 1.25 AA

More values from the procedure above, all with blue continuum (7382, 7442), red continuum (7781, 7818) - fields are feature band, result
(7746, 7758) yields 0.9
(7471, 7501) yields -0.5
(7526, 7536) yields -0.4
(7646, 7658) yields -0.1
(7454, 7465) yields -0.4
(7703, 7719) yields 0.6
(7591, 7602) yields -0.2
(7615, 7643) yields -0.2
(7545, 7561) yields -0.6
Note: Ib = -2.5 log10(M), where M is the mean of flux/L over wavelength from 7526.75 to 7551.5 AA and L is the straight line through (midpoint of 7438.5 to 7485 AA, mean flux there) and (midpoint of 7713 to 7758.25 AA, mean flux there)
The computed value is -0.02 mag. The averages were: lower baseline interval 7.86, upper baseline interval 7.26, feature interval 7.85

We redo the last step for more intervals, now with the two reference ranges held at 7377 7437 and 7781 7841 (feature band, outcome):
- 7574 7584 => -0.10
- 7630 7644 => -0.04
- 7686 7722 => 0.01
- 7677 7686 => -0.03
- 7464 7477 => -0.04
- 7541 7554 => -0.06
